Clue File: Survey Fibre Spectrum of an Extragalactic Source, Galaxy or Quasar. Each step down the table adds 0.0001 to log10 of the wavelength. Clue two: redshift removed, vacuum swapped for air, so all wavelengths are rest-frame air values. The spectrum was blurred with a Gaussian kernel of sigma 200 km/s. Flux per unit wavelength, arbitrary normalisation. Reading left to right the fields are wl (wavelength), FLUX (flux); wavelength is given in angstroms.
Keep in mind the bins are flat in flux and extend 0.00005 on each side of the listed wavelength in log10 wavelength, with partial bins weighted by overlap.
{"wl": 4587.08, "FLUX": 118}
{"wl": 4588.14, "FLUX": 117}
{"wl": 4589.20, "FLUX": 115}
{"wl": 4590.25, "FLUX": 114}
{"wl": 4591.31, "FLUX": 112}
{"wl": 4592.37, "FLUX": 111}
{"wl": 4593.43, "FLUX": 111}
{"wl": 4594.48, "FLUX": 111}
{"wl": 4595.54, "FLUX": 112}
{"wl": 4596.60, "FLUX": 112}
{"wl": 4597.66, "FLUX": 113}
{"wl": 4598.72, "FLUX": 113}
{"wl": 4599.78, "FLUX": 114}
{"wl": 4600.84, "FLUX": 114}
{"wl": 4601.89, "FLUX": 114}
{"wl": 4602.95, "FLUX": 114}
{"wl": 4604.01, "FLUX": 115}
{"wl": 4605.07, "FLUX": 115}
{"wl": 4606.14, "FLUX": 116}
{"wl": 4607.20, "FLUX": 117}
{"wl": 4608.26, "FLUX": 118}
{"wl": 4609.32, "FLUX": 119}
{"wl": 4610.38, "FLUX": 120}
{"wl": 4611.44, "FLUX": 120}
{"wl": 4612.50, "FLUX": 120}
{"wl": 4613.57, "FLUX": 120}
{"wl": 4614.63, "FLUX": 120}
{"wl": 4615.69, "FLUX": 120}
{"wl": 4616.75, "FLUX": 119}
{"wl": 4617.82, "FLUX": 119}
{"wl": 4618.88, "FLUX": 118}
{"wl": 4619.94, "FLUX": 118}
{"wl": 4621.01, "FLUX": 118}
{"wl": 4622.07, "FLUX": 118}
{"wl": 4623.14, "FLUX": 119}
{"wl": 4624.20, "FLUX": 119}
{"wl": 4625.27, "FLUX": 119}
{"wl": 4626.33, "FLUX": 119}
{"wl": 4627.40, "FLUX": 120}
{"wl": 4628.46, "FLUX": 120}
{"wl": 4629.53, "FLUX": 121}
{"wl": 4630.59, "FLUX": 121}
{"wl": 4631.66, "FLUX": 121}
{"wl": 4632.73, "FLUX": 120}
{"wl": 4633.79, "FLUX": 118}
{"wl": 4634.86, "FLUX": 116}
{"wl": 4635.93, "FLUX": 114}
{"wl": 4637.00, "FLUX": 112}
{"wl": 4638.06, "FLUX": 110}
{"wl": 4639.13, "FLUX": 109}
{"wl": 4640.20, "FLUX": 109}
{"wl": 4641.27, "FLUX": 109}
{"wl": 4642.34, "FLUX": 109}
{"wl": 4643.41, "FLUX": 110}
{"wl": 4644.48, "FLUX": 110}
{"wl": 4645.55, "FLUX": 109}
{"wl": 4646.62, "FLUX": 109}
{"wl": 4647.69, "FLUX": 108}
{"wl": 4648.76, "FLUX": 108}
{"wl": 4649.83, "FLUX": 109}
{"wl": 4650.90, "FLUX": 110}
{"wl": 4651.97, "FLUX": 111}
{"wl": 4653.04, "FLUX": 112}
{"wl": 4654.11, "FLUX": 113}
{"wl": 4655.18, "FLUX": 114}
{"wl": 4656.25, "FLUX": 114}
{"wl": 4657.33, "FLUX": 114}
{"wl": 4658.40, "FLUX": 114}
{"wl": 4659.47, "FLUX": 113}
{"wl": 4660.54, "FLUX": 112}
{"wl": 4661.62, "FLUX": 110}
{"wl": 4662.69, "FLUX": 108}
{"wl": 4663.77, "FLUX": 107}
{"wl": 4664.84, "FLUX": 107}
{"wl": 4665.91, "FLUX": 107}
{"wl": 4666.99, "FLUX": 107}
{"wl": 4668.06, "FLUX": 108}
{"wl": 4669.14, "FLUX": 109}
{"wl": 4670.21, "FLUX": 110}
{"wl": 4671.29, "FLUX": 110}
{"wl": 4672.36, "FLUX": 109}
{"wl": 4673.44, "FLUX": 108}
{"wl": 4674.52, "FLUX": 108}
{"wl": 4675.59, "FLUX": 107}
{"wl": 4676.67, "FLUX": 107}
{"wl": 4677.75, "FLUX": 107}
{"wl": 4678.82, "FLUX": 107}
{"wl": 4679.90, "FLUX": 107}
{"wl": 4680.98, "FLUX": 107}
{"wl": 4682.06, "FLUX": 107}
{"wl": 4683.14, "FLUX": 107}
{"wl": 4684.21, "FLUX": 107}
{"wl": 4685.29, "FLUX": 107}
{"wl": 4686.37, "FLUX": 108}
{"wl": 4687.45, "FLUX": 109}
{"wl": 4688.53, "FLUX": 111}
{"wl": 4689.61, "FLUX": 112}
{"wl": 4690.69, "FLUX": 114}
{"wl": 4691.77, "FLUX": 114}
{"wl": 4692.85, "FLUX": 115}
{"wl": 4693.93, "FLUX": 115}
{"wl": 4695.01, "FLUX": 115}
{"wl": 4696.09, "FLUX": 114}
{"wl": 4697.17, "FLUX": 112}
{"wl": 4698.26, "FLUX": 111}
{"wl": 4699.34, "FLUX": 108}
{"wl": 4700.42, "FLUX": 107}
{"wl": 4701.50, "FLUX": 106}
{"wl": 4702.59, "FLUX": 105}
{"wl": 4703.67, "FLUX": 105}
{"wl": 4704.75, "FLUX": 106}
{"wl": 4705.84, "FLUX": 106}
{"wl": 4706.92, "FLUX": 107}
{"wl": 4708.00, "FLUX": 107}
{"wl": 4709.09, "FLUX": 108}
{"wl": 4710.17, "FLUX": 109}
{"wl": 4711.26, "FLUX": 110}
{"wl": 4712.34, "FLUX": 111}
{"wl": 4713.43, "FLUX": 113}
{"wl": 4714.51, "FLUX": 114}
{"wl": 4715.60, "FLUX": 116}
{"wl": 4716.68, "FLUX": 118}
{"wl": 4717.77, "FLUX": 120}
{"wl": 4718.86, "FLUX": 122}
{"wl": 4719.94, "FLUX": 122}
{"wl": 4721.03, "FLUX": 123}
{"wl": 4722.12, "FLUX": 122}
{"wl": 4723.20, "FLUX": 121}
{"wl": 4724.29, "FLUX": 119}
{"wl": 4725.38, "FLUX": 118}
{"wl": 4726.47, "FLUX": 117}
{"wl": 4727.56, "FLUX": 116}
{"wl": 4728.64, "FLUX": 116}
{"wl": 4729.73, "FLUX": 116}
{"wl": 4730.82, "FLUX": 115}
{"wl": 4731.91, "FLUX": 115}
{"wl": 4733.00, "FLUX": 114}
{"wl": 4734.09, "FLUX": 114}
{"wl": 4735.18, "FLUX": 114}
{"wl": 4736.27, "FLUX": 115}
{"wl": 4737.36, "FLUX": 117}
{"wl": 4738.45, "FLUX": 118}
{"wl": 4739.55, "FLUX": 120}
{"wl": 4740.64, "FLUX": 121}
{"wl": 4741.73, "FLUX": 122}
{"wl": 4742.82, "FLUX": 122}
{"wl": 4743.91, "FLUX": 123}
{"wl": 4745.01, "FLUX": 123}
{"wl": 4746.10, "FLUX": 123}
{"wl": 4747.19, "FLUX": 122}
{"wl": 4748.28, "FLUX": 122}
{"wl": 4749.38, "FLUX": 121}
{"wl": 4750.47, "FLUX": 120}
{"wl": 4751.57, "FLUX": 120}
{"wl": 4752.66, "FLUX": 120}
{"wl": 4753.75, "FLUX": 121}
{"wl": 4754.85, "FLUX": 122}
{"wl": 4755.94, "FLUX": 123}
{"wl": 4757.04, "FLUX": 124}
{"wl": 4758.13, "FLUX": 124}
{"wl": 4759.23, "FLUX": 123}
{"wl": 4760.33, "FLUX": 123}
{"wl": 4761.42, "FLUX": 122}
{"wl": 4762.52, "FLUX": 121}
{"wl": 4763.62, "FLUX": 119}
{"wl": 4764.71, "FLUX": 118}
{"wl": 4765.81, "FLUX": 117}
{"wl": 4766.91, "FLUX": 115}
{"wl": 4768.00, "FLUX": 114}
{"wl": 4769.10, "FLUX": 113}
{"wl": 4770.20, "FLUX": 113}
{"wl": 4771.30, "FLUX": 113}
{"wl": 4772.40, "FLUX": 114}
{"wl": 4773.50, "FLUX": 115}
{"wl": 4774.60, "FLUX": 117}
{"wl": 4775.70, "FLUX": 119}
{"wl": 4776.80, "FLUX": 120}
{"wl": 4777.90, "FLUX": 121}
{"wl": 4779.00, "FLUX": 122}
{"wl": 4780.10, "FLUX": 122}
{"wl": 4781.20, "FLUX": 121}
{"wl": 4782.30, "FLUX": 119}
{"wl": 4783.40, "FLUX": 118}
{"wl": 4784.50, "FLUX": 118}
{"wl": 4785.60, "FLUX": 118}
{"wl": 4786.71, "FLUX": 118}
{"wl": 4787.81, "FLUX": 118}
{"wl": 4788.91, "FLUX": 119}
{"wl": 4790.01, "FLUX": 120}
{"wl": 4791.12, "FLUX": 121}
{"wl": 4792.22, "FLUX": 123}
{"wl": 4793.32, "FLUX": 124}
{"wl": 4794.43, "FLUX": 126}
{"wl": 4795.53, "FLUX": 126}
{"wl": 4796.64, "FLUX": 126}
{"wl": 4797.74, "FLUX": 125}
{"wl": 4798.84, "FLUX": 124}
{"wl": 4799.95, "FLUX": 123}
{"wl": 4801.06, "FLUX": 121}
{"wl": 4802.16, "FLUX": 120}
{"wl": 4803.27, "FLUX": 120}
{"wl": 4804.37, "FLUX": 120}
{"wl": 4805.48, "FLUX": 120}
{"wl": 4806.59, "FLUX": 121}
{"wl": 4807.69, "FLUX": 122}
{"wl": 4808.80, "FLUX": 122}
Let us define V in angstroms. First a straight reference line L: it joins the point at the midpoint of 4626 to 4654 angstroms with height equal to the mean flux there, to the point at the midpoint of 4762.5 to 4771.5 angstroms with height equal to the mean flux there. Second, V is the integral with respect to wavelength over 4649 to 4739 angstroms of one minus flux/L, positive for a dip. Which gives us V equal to 2.0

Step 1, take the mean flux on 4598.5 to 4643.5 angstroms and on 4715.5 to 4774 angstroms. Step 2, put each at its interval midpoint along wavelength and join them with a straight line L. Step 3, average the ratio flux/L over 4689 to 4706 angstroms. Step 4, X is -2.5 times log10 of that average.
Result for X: 0.07 mag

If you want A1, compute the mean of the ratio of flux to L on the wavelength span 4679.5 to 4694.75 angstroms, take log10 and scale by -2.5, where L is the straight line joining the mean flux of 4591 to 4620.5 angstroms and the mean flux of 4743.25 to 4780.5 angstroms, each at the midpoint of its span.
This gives 0.07 mag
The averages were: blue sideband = 116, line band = 110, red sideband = 120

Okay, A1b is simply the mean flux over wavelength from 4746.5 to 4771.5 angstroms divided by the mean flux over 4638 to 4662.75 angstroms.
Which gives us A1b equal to 1.1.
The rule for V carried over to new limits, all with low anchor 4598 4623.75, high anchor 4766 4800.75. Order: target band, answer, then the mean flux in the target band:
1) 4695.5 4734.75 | 1.73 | 113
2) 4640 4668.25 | 1.88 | 110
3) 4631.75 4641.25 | 0.33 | 114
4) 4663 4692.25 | 2.42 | 108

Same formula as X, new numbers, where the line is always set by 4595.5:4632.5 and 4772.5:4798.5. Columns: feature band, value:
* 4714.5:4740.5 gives 0.02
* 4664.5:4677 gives 0.10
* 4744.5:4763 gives -0.02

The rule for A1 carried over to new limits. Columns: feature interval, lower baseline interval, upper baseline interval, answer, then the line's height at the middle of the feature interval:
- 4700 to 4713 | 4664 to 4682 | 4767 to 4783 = 0.036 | 111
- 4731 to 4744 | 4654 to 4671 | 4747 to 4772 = -0.002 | 117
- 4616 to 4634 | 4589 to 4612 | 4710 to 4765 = -0.036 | 115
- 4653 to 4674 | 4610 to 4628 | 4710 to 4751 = 0.081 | 119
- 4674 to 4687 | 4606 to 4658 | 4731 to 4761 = 0.099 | 117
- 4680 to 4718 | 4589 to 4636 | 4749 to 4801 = 0.080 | 119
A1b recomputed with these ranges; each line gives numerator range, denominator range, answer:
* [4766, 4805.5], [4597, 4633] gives 1.01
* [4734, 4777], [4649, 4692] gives 1.09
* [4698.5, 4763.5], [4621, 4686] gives 1.05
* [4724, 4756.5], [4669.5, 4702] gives 1.09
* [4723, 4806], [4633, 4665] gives 1.08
